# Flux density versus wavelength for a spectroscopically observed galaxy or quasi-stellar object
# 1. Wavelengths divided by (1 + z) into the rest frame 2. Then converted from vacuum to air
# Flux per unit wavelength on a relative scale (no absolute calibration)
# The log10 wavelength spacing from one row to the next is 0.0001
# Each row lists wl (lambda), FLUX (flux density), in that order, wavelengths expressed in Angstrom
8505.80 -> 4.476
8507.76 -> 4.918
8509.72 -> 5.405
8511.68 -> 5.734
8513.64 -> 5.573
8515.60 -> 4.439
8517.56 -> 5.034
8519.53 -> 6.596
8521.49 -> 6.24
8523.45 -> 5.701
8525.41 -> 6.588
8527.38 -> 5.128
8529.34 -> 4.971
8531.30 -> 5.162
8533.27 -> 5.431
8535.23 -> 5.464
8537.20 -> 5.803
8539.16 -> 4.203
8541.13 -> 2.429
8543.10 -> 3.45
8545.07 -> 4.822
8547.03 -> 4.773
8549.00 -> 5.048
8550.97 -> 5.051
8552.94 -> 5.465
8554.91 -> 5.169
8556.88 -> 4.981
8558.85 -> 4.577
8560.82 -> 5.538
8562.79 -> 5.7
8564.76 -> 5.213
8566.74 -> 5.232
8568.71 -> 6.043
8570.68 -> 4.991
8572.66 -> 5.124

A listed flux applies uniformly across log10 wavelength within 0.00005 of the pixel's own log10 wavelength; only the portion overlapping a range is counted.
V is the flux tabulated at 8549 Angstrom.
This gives 5.048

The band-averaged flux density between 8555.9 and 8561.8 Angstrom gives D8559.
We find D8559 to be 5.03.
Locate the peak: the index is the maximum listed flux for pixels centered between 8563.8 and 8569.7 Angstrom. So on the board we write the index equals 6.043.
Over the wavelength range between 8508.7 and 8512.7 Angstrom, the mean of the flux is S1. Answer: 5.56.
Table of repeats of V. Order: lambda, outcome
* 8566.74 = 5.232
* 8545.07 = 4.822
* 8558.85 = 4.577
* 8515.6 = 4.439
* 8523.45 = 5.701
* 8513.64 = 5.573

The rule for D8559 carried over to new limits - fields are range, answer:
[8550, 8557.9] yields 5.16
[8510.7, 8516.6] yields 5.25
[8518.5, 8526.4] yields 6.27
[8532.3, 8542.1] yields 4.67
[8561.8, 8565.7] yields 5.46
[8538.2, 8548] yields 3.93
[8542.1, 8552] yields 4.63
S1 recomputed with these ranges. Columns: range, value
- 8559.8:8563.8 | 5.61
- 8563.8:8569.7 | 5.5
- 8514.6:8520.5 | 5.35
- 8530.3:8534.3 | 5.3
